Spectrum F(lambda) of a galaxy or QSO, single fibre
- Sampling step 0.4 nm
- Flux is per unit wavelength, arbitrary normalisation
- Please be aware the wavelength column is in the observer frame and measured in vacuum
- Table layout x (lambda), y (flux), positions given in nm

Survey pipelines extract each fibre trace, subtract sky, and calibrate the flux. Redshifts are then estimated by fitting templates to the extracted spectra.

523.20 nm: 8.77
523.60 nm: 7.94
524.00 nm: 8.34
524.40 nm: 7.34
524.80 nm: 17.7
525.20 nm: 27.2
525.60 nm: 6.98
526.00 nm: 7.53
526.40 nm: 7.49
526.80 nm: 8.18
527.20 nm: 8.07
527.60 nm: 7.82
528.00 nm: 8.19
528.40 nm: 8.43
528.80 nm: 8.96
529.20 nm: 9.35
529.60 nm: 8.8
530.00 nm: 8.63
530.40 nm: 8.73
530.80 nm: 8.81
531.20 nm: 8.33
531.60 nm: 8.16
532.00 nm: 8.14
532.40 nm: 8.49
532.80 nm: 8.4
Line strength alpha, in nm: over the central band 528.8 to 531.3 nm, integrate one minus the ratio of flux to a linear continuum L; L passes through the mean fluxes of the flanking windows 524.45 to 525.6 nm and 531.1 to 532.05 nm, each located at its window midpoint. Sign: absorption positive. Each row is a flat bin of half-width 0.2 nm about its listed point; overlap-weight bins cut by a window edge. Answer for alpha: 0.37 nm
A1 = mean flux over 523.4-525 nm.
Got 10.3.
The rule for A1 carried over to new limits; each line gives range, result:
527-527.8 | 7.95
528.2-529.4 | 8.91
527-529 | 8.29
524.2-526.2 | 13.4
